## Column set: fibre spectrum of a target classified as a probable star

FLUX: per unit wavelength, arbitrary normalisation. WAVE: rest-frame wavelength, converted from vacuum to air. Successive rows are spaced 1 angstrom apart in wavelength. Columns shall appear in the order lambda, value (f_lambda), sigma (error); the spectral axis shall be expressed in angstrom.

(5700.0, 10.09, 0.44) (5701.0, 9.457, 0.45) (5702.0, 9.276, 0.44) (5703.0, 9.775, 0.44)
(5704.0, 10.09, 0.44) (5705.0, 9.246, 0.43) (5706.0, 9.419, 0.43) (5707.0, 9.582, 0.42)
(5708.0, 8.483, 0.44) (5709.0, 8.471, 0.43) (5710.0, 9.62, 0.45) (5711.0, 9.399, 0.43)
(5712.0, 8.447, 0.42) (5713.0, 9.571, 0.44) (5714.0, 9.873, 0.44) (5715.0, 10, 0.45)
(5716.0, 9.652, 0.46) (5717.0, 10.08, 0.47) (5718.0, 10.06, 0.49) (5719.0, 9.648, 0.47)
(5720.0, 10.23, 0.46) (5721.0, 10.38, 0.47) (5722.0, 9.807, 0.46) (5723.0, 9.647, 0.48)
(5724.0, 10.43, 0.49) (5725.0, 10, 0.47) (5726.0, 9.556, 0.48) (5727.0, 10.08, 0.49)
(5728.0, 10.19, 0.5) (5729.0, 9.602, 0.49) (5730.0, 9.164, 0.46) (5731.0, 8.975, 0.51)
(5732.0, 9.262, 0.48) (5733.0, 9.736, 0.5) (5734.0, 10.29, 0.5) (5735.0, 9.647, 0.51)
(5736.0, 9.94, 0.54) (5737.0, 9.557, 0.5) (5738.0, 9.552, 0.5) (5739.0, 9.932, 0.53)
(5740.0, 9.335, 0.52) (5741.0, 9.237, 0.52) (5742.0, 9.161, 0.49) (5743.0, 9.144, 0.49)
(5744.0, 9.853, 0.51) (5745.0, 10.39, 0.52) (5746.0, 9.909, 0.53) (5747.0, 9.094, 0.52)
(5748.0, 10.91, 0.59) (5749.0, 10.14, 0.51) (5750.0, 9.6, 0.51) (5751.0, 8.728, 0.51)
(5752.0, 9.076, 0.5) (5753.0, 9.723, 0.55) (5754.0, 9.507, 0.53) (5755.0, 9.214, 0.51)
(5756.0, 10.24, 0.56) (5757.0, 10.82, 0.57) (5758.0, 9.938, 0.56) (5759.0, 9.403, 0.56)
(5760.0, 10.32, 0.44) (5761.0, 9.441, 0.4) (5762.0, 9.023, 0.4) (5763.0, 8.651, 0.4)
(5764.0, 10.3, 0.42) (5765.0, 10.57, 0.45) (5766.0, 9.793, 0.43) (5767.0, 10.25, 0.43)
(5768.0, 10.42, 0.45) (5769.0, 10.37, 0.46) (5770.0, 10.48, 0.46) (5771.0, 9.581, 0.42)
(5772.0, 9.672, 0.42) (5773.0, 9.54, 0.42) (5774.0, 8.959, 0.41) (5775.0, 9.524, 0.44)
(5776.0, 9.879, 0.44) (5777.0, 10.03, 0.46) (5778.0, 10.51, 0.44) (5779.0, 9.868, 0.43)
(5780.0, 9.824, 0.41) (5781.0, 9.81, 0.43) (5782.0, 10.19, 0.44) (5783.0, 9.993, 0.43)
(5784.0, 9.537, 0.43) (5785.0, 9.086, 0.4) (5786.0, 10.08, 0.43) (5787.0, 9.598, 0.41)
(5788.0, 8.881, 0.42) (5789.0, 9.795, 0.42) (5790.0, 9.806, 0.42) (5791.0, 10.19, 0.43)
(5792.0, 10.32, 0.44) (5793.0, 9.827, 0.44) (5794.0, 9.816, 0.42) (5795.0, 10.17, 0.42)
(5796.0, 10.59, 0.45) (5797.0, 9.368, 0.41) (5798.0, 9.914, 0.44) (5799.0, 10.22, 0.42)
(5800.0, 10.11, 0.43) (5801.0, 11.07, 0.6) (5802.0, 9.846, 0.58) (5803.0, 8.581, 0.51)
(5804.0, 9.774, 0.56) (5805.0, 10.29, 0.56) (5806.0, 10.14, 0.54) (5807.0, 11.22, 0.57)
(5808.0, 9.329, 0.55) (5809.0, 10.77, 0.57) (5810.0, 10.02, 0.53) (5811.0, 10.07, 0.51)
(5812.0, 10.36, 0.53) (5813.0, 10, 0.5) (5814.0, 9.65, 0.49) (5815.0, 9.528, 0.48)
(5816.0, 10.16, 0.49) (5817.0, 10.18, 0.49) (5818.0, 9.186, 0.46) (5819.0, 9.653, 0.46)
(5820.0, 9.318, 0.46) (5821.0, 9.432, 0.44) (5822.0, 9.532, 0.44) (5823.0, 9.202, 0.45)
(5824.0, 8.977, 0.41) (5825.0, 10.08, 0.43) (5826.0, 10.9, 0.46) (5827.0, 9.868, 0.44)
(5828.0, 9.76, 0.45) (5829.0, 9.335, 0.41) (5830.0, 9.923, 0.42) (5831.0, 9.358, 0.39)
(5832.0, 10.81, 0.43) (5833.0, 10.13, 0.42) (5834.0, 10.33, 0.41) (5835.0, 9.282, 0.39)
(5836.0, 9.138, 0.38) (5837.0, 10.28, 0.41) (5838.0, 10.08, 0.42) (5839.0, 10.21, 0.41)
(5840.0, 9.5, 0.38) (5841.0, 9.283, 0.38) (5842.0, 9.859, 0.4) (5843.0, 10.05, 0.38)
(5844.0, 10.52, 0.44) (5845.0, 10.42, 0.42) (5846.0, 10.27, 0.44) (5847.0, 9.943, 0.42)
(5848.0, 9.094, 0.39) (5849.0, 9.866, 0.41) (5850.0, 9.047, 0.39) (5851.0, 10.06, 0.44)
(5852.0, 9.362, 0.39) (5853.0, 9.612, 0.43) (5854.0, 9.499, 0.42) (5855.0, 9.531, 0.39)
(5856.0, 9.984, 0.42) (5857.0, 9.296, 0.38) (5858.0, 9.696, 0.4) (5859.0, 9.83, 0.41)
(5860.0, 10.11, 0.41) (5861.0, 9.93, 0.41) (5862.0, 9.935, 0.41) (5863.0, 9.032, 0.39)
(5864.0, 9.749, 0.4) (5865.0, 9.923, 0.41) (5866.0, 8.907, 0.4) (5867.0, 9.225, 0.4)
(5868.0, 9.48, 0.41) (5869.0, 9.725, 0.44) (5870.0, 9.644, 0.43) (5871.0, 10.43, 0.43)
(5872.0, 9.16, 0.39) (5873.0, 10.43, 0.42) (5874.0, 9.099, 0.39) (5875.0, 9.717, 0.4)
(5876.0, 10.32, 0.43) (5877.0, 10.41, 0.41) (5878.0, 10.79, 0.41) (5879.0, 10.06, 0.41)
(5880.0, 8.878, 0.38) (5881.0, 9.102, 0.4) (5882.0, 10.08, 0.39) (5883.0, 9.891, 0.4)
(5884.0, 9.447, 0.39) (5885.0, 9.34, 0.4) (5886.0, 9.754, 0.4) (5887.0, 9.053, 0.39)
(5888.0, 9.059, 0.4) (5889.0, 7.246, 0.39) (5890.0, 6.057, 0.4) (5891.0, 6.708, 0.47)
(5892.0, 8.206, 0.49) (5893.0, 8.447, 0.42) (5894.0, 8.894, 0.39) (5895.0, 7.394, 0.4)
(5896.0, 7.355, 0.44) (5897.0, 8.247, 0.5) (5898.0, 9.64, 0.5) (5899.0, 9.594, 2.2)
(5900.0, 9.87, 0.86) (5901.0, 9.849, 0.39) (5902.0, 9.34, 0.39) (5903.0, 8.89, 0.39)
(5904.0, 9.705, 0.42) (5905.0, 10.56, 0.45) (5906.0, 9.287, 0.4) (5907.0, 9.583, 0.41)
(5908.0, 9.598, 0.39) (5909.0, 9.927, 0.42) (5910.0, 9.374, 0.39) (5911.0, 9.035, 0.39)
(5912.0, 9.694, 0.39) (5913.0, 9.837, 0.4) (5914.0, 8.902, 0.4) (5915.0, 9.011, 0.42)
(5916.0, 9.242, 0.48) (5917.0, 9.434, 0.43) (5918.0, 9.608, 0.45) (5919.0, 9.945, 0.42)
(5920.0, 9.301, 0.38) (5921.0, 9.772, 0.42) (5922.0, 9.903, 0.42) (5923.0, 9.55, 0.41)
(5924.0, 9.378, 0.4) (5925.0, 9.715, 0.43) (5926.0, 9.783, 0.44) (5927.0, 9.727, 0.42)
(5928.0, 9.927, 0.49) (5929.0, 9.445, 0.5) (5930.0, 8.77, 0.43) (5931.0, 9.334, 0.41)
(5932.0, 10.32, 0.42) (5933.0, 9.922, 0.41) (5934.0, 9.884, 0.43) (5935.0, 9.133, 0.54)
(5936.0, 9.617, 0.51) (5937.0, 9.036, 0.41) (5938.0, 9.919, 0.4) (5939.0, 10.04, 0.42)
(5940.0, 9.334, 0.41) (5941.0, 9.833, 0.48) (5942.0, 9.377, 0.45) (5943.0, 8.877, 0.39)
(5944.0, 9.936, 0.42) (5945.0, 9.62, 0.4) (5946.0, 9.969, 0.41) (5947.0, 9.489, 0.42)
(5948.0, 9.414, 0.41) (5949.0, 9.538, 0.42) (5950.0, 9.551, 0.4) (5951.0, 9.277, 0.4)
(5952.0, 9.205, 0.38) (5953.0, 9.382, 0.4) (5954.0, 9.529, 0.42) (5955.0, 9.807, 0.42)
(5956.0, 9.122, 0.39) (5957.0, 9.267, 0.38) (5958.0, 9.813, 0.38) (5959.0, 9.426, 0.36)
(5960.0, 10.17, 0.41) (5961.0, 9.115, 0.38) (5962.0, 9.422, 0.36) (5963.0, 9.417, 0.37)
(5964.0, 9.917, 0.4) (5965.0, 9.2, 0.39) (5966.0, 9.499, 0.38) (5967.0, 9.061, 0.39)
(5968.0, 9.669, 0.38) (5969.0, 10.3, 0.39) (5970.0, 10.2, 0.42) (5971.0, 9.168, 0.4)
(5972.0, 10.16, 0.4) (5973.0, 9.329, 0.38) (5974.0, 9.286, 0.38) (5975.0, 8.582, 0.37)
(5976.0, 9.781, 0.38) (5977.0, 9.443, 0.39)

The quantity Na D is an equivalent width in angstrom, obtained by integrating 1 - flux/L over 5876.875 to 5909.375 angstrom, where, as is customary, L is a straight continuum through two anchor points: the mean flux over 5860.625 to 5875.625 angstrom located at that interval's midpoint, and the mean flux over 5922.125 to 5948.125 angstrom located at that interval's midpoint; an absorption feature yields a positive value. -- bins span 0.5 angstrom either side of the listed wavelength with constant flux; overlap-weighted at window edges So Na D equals 1.81 angstrom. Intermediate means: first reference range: 9.63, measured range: 9.08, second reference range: 9.6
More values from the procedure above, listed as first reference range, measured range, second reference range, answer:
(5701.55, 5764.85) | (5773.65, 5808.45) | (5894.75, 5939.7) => -1.1 angstrom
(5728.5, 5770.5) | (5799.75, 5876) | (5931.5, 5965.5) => -1.2 angstrom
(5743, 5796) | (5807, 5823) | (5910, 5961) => -0.2 angstrom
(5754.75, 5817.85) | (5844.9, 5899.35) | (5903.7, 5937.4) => 2.0 angstrom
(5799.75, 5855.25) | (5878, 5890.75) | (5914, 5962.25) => 0.9 angstrom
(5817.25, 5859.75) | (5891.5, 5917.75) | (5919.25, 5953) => 1.2 angstrom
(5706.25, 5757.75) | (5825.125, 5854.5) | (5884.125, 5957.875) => -1.2 angstrom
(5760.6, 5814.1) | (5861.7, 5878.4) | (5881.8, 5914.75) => -0.9 angstrom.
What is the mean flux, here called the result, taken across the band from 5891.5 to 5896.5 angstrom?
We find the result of 8.06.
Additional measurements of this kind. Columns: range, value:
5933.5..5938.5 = 9.52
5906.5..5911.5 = 9.5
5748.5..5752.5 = 9.39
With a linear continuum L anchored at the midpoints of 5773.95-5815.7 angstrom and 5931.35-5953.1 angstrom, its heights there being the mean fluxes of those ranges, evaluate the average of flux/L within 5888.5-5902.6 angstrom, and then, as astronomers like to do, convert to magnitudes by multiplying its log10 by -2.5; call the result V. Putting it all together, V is 0.16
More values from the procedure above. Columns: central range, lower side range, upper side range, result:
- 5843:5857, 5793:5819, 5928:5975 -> 0.01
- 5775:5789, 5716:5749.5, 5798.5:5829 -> 0.01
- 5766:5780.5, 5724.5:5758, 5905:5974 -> -0.03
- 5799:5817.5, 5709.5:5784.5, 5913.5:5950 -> -0.04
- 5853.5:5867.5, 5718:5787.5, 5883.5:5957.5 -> -0.02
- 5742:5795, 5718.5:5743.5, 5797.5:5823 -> 0.00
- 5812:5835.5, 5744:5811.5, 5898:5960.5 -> 0.00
